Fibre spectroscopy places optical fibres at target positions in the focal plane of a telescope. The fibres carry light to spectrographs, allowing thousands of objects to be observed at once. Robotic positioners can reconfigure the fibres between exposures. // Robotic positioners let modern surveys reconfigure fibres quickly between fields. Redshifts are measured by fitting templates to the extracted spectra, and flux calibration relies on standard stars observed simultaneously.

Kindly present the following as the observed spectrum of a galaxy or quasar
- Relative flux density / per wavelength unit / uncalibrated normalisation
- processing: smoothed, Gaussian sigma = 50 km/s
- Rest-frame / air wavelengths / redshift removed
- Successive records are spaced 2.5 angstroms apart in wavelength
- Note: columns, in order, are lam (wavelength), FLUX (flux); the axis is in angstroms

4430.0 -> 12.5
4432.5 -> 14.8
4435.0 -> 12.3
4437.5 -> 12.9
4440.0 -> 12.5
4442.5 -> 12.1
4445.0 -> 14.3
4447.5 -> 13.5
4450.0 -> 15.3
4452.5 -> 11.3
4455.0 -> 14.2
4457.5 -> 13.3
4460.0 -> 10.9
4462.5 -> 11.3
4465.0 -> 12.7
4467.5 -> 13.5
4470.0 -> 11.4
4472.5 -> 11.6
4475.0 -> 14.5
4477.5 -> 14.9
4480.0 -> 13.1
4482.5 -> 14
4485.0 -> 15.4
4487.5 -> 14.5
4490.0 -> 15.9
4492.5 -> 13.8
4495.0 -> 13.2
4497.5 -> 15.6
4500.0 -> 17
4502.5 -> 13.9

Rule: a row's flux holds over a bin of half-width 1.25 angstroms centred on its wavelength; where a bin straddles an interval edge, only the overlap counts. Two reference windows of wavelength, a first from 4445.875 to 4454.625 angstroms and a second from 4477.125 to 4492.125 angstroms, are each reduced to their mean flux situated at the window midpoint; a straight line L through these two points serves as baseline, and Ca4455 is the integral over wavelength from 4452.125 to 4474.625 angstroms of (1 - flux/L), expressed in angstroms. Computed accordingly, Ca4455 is 2.47 angstroms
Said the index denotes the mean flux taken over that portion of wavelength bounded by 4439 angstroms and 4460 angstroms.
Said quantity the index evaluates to 13.2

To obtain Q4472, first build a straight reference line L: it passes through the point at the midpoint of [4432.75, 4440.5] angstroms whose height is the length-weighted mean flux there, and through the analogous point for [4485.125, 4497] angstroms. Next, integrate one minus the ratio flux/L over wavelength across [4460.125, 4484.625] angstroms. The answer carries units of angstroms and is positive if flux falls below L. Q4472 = 1.7 angstroms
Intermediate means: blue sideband 12.9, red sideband 14.5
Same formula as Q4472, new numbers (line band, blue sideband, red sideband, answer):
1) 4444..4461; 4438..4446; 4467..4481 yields -0.37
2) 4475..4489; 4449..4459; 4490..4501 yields 0.04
